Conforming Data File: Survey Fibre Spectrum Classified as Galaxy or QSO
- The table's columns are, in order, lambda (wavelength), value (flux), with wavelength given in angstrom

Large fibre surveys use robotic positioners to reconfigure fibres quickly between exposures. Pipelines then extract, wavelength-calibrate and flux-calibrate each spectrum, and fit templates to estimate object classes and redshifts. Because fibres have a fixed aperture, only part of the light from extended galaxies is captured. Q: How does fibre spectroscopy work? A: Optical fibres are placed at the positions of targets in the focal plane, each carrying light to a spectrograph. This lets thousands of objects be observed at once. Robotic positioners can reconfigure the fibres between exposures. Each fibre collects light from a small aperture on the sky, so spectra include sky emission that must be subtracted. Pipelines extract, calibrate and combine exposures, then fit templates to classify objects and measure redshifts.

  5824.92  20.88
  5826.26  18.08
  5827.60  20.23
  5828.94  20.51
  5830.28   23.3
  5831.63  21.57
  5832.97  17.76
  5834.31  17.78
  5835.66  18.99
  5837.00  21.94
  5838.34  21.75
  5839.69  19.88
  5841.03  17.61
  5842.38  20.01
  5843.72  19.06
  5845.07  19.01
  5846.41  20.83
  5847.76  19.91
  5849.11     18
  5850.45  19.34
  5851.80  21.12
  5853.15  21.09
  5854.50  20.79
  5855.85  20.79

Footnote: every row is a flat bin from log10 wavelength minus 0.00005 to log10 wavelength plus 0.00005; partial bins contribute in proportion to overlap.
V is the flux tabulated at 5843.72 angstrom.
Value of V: 19.06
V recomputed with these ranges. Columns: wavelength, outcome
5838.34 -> 21.75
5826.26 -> 18.08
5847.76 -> 19.91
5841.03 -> 17.61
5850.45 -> 19.34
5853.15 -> 21.09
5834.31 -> 17.78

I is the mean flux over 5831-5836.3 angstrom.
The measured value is 19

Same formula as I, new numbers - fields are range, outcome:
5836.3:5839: 21.9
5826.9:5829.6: 20.4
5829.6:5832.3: 22.4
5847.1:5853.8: 19.9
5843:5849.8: 19.4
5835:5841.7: 20.1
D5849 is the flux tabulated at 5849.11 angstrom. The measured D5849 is 18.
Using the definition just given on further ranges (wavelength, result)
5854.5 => 20.79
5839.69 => 19.88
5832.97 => 17.76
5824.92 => 20.88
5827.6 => 20.23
